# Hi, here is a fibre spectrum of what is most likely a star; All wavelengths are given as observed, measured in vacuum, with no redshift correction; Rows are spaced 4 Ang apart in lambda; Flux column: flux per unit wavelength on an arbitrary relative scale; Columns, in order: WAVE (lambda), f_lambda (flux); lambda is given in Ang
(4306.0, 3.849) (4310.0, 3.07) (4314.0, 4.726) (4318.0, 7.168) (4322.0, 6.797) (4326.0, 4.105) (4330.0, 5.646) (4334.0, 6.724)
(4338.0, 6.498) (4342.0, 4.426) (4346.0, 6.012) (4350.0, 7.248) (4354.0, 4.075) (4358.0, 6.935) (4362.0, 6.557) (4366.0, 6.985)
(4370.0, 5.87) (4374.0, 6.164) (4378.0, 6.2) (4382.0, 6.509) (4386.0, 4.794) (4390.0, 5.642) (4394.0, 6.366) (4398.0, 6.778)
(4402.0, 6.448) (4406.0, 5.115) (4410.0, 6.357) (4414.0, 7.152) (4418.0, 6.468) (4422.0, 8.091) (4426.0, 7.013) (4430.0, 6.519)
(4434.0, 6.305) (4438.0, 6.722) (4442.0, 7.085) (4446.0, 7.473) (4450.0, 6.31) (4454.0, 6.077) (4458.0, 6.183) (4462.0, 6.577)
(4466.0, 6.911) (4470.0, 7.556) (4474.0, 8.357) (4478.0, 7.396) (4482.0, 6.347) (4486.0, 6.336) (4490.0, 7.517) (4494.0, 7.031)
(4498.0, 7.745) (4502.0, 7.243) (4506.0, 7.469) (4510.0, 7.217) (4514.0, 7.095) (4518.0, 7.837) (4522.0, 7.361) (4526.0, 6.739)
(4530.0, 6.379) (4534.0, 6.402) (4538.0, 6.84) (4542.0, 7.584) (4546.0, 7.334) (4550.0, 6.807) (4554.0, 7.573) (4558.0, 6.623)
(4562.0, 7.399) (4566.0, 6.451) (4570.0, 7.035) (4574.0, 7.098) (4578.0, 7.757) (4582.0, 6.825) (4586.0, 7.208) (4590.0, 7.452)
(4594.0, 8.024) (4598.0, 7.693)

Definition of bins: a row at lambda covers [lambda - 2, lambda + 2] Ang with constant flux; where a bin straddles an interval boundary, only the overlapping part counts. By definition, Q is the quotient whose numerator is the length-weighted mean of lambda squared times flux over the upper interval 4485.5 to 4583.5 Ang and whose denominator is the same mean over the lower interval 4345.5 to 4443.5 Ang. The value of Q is 1.19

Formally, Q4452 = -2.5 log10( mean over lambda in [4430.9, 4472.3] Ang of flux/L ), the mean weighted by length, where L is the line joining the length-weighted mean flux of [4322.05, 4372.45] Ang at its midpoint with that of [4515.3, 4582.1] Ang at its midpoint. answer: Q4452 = -0.031 mag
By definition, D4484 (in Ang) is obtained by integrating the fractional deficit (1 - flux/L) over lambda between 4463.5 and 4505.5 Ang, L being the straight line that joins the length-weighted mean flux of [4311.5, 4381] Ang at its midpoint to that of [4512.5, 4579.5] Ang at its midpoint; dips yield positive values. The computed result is -3.14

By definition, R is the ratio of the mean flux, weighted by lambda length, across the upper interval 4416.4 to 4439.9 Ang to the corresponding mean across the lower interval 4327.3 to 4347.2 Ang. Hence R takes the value 1.18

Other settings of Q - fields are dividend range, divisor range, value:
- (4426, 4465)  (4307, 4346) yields 1.28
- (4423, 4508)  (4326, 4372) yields 1.23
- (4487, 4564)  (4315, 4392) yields 1.29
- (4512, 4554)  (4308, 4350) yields 1.38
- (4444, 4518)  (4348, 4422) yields 1.18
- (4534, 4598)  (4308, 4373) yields 1.37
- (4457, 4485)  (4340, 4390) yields 1.24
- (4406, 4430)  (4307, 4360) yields 1.26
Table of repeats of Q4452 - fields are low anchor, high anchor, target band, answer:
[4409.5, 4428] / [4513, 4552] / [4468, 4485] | -0.04 mag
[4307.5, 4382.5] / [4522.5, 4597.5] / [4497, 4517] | -0.09 mag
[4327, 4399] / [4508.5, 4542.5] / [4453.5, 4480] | -0.06 mag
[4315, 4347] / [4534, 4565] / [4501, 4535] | -0.03 mag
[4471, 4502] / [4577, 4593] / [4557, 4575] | 0.06 mag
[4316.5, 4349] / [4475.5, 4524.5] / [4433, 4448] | -0.03 mag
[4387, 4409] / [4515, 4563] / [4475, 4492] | -0.05 mag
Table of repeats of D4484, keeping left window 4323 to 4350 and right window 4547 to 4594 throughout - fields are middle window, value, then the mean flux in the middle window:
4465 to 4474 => -1.3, 7.52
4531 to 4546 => 0.0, 6.96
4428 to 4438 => -0.2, 6.47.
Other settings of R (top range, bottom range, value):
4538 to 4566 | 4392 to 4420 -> 1.12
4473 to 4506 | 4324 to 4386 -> 1.21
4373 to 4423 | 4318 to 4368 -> 1.04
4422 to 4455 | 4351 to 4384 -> 1.10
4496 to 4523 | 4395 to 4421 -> 1.15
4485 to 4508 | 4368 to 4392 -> 1.24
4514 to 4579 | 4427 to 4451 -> 1.04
